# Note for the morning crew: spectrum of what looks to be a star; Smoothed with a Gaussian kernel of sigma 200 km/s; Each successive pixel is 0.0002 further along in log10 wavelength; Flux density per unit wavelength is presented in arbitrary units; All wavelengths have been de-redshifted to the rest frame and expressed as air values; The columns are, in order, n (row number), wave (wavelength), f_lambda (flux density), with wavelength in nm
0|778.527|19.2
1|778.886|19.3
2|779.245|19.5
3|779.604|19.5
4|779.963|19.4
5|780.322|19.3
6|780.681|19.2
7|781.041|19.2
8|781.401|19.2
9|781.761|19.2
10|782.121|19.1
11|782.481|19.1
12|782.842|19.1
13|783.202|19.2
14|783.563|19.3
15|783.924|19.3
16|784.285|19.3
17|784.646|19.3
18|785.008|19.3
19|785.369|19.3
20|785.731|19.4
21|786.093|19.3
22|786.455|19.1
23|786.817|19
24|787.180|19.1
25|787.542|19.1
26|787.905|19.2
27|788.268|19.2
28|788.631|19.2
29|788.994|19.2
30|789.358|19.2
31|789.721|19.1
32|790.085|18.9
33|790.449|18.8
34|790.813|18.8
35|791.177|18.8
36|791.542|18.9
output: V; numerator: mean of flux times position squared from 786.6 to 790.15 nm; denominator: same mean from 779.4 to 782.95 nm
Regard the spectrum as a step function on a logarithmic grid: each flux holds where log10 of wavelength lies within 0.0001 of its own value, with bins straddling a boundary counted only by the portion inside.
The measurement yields 1.01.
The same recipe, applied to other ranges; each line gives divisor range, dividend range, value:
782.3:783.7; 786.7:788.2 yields 1.01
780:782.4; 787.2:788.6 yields 1.01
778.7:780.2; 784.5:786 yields 1.01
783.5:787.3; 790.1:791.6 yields 0.99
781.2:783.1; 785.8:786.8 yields 1.01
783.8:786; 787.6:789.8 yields 1.00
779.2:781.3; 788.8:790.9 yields 1.01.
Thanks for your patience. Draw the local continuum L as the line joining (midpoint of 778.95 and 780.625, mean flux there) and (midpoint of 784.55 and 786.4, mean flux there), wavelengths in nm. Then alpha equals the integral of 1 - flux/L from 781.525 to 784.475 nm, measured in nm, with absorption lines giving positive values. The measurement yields 0.02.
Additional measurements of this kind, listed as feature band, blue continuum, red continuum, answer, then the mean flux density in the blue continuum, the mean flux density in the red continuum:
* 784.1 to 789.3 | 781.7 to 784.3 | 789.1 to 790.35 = -0.03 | 19.2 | 19.1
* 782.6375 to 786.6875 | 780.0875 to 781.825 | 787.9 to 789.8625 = -0.01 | 19.2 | 19.2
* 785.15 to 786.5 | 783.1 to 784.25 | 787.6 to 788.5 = 0.00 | 19.3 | 19.2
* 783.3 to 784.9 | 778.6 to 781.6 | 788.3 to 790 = 0.00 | 19.3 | 19.2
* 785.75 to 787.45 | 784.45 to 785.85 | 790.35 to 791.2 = 0.00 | 19.3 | 18.8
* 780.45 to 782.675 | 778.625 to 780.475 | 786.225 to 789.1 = 0.02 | 19.4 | 19.1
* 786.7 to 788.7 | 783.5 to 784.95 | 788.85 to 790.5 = 0.00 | 19.3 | 19.1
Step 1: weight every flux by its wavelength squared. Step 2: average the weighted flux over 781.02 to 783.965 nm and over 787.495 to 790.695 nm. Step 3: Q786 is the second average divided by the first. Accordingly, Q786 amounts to 1.0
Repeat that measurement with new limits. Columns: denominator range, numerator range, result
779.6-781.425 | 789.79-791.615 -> 1.00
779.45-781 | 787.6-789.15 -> 1.01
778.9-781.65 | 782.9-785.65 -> 1.01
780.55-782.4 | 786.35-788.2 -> 1.01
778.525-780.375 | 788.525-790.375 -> 1.01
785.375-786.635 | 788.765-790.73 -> 1.00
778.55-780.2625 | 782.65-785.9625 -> 1.01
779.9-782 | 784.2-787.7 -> 1.01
